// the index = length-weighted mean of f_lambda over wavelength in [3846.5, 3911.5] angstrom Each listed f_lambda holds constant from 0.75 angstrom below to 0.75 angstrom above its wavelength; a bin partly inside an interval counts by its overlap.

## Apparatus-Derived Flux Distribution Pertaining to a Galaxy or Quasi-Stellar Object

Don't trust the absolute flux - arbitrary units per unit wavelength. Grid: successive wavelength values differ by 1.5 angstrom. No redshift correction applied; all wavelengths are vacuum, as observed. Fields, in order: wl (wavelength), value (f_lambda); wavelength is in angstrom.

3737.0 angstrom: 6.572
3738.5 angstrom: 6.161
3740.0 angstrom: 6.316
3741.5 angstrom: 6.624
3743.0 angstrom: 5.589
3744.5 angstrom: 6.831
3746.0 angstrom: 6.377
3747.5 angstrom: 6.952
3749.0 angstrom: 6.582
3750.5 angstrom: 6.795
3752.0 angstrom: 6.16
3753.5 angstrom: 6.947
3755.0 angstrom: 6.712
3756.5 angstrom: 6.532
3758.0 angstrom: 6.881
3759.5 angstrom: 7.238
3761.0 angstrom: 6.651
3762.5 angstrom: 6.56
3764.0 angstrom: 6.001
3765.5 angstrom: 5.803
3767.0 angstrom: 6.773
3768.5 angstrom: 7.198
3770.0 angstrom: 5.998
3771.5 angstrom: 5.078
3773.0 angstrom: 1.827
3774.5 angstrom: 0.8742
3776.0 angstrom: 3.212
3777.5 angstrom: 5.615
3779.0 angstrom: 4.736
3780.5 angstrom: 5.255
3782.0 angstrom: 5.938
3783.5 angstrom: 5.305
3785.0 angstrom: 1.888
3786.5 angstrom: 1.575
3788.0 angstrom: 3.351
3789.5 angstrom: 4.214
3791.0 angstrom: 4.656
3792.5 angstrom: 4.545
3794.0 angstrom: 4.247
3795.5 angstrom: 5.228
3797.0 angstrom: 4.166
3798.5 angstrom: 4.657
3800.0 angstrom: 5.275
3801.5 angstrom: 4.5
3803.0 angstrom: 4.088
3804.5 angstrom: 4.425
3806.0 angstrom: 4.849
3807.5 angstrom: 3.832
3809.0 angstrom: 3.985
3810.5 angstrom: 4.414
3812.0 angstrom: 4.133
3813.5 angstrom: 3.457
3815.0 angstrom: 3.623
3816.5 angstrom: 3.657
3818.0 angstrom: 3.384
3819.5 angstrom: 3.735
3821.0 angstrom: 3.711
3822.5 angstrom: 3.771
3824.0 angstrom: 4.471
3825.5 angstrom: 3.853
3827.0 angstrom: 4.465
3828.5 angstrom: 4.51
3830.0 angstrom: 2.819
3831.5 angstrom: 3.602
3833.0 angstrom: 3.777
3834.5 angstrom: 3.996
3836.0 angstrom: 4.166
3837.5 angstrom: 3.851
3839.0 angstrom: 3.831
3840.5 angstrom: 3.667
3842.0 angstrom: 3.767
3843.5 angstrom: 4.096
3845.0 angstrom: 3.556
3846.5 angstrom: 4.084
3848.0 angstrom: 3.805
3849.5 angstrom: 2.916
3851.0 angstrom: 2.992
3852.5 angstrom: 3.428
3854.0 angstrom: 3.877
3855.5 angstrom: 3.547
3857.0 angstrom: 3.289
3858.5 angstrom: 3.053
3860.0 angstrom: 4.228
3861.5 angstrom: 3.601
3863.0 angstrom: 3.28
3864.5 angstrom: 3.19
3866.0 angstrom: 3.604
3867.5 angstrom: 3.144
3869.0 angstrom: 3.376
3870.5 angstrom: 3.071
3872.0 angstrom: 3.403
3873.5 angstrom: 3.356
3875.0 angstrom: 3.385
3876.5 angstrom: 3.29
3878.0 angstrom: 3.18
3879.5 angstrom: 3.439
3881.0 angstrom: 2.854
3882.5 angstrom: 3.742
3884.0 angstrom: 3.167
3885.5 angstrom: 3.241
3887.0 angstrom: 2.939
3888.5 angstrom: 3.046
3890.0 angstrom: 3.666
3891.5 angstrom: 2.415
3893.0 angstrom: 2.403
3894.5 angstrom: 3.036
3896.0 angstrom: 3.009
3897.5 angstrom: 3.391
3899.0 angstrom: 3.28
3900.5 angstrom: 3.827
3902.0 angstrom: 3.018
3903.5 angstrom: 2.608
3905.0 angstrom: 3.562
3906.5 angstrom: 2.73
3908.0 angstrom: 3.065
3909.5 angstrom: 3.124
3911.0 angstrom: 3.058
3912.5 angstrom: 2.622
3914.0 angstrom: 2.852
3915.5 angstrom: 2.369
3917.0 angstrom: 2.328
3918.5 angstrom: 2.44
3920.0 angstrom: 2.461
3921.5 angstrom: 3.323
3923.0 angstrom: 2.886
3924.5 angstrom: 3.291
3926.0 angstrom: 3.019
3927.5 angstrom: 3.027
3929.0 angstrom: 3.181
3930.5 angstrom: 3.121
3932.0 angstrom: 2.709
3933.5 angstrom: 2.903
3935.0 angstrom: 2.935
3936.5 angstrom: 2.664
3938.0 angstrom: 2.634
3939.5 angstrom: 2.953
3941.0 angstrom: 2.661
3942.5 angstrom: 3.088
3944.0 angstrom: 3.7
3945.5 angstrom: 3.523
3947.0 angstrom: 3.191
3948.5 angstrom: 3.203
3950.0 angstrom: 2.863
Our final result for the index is 3.26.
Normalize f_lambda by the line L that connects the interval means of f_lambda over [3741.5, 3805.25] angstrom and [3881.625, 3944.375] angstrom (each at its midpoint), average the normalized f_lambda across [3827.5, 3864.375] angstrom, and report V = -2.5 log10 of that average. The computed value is 0.12 mag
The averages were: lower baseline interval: 5.24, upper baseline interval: 2.98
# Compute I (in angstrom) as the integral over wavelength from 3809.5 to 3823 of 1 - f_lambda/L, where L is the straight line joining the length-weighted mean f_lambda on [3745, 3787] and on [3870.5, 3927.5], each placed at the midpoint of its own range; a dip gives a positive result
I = 2.4 angstrom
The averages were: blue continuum 5.51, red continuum 3.05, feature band 3.77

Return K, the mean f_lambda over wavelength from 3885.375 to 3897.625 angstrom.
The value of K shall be 2.99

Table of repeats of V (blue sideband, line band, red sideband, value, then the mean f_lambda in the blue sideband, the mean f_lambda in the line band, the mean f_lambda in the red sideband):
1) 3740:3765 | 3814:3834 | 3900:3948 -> 0.31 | 6.57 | 3.8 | 2.96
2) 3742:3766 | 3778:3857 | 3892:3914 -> 0.25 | 6.55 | 3.99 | 3.04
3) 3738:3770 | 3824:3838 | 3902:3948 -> 0.25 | 6.55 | 3.92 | 2.94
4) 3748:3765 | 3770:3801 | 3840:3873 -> 0.35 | 6.63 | 4.13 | 3.5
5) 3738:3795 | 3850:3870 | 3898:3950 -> 0.16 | 5.42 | 3.42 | 2.98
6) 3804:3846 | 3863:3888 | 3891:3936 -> 0.03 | 3.91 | 3.27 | 2.93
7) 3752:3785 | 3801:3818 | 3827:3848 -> 0.12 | 5.51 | 4.05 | 3.85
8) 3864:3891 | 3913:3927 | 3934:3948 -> 0.13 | 3.28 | 2.78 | 3.04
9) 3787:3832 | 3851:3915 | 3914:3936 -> 0.03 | 4.11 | 3.22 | 2.85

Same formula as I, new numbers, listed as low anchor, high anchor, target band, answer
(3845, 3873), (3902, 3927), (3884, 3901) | -0.1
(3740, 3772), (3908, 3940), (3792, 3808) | 2.9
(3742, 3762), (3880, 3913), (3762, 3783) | 3.7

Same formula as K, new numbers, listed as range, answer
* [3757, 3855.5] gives 4.31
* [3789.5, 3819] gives 4.26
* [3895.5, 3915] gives 3.08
